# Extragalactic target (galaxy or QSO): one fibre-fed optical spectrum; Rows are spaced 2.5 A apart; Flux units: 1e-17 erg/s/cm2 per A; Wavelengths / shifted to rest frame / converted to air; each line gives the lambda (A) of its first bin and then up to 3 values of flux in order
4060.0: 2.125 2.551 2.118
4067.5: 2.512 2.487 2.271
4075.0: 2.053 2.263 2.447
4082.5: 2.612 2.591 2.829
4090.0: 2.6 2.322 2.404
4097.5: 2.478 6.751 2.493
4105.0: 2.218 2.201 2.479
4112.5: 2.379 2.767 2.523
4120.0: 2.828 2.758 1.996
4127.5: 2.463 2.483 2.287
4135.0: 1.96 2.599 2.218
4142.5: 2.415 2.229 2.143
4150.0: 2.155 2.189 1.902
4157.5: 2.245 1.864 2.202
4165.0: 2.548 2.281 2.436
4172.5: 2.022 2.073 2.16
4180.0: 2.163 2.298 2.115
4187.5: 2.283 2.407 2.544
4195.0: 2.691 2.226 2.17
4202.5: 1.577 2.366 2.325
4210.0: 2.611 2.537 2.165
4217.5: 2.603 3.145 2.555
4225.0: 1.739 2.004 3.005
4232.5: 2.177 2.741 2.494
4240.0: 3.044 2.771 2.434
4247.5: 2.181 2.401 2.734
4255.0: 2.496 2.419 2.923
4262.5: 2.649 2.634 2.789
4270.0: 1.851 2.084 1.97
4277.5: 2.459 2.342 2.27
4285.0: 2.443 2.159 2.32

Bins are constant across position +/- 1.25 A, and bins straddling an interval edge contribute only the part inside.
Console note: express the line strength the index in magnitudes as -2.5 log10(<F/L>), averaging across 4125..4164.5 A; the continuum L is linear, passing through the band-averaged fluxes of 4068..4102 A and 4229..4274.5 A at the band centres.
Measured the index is 0.204 mag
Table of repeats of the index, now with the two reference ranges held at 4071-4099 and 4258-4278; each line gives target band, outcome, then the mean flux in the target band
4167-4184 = 0.12 mag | 2.2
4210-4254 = -0.04 mag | 2.52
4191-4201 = 0.01 mag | 2.41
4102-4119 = 0.01 mag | 2.44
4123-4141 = 0.07 mag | 2.31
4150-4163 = 0.18 mag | 2.08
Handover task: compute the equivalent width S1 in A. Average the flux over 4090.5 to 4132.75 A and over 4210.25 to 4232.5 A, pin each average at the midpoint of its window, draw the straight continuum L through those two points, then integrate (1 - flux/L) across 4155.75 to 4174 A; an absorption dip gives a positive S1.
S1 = 2.6 A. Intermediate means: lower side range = 2.7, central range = 2.22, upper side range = 2.46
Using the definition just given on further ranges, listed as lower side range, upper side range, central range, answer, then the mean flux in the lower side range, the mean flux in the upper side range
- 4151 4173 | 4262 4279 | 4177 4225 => -2.3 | 2.19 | 2.33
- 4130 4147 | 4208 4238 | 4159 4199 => 1.9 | 2.29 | 2.48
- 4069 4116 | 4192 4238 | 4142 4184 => 5.4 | 2.67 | 2.4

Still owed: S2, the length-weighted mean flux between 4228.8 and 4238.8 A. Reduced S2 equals 2.6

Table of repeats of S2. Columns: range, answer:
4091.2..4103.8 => 3.28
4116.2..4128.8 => 2.51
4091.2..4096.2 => 2.36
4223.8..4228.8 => 1.88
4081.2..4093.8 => 2.59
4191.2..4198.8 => 2.48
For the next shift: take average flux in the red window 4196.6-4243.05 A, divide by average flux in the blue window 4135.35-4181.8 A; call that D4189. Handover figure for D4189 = 1.10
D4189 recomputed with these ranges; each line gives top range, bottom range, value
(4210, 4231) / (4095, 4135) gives 0.91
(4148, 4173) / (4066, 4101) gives 0.80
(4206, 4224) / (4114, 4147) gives 1.05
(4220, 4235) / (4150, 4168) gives 1.11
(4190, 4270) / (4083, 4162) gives 0.99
